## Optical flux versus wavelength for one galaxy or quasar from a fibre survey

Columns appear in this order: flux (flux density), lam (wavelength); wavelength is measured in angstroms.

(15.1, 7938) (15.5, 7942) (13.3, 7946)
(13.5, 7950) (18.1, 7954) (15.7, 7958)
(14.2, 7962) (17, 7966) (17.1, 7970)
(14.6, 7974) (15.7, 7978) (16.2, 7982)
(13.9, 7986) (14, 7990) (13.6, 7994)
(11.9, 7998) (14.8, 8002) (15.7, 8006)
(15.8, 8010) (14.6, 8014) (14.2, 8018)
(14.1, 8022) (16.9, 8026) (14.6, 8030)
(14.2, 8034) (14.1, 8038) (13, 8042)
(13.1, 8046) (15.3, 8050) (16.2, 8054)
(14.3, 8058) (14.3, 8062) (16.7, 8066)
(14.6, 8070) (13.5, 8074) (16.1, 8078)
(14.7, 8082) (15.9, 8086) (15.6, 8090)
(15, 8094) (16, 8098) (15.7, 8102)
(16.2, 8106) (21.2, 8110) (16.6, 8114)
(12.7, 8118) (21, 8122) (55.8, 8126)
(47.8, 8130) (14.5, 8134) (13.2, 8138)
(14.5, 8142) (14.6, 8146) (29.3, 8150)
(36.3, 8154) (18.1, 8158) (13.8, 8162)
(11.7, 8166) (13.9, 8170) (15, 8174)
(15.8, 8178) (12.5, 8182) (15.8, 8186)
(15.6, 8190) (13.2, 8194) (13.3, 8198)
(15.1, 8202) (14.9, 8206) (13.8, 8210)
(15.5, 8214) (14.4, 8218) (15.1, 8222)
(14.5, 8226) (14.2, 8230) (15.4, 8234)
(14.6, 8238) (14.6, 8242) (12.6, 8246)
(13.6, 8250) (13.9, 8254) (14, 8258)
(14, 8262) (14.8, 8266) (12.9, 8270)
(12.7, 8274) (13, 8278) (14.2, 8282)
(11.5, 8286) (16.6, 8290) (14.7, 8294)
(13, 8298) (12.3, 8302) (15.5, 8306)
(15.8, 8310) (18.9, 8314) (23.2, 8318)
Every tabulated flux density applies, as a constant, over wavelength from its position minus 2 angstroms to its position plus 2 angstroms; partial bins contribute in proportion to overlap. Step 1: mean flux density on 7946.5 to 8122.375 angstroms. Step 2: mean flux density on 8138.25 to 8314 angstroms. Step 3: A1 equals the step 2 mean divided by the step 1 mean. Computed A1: 1.0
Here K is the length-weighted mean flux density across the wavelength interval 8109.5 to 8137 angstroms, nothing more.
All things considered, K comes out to 26.9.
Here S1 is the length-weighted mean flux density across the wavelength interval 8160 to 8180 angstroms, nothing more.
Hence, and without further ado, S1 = 14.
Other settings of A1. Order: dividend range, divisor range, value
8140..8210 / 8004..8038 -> 1.11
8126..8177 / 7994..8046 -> 1.49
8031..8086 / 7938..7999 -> 0.98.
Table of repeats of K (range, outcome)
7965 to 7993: 15.4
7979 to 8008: 14.3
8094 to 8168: 21.4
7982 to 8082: 14.6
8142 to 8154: 23.1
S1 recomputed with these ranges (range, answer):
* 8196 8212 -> 14.3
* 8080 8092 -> 15.4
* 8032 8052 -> 13.9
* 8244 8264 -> 13.6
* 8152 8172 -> 18.8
